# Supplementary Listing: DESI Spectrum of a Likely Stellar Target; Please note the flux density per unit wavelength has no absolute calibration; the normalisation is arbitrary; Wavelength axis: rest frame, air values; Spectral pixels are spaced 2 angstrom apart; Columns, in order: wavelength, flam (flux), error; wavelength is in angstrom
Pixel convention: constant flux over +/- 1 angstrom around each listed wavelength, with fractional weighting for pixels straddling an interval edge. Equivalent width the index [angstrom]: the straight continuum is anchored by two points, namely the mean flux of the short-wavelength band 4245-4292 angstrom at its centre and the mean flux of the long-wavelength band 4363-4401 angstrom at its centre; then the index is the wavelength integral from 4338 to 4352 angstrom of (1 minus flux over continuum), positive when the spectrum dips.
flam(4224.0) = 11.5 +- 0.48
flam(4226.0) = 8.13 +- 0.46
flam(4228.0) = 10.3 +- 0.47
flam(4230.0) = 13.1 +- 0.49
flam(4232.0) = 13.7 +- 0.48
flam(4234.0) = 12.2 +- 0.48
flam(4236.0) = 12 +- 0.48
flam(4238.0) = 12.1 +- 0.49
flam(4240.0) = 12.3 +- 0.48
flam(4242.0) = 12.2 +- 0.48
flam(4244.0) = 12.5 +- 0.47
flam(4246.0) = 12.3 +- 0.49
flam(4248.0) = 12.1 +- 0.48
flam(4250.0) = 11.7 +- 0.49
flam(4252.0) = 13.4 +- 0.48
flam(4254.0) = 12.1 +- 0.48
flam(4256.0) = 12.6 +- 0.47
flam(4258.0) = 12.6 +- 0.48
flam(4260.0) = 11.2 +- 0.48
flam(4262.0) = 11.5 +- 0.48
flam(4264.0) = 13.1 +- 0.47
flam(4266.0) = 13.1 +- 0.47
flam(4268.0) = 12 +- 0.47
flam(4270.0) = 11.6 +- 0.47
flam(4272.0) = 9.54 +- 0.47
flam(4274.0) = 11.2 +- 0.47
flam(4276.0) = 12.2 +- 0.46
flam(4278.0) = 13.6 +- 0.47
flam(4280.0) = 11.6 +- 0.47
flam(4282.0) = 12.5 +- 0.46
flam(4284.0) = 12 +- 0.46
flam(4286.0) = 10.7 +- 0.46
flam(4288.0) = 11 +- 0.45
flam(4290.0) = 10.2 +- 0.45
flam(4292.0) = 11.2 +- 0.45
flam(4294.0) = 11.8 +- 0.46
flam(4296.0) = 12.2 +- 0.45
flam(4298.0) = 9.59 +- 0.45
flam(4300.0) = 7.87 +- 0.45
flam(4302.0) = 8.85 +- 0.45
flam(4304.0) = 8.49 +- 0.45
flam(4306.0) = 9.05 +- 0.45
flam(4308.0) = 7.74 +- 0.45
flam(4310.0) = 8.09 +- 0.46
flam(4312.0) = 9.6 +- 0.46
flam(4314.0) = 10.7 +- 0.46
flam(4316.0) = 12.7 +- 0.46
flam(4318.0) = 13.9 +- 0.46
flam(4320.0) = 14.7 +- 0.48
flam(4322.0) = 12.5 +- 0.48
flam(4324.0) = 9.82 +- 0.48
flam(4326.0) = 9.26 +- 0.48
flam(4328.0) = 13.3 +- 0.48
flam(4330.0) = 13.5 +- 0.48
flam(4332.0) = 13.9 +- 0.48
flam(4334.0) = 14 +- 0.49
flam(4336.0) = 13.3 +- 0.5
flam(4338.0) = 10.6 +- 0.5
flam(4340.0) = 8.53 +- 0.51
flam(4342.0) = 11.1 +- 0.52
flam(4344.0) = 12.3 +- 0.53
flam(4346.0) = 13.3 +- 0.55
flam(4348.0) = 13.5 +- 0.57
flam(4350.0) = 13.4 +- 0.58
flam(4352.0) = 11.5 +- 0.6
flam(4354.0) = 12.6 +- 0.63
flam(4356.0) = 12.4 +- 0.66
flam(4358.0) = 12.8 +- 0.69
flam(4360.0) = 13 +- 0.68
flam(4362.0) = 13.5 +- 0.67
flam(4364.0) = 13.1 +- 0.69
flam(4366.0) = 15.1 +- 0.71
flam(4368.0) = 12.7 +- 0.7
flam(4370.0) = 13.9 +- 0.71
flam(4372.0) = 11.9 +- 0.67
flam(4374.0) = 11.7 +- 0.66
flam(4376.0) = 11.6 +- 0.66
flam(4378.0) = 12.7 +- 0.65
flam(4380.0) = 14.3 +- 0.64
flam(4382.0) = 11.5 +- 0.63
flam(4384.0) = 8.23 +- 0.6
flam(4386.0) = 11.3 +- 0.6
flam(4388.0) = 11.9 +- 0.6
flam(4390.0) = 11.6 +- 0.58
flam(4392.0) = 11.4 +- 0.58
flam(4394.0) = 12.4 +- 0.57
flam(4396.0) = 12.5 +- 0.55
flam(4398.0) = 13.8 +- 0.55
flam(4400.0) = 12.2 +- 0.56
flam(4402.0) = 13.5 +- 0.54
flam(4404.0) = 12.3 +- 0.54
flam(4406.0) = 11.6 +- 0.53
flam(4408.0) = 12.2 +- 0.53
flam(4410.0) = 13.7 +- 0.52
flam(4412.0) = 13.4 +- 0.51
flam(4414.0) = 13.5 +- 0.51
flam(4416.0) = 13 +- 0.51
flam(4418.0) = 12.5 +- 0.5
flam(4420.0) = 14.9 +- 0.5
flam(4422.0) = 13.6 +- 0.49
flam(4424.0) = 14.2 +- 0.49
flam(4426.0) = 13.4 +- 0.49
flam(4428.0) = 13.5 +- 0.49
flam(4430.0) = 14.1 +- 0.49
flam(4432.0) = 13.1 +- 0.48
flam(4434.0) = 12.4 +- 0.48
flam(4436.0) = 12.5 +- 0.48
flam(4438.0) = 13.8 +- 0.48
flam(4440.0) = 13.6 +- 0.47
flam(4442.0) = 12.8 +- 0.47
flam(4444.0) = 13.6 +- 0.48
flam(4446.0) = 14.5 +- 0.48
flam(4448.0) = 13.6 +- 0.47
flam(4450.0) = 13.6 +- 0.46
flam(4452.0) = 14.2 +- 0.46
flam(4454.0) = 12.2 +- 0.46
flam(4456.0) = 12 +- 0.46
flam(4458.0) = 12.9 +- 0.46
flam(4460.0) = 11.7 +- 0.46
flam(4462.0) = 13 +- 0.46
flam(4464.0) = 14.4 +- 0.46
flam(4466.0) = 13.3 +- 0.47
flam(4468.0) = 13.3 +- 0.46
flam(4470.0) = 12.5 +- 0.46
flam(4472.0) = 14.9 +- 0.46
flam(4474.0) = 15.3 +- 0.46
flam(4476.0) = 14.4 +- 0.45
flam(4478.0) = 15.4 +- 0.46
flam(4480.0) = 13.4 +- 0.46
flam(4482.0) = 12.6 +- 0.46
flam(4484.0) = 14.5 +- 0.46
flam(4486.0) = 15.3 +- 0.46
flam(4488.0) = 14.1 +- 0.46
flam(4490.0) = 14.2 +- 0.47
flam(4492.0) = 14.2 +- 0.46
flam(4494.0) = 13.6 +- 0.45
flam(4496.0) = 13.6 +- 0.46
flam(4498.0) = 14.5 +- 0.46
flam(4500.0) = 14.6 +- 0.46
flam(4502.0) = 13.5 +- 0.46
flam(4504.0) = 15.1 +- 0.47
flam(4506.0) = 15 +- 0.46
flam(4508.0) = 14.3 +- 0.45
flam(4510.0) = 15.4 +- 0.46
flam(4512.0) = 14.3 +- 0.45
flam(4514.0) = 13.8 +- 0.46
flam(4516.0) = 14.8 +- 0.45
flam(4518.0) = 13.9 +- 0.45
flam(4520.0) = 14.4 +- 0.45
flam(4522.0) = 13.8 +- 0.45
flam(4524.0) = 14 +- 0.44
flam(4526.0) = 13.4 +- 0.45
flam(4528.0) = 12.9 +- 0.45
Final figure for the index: 0.33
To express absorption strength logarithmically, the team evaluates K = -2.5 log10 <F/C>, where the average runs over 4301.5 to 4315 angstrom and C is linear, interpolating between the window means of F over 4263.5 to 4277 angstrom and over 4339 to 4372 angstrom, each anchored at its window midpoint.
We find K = 0.34 mag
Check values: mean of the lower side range 11.8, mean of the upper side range 12.6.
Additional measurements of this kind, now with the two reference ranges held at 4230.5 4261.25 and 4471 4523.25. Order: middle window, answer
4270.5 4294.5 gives 0.11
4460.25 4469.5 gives 0.06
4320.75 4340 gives 0.08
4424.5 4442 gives 0.04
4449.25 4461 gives 0.10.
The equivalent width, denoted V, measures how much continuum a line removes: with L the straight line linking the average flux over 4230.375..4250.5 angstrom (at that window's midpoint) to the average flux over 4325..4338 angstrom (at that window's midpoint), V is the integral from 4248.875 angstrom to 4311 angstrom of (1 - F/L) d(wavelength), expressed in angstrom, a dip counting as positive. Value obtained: 6.9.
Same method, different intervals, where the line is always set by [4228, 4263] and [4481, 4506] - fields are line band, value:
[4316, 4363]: 1.9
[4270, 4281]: 0.8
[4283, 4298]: 1.7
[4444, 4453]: -0.1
